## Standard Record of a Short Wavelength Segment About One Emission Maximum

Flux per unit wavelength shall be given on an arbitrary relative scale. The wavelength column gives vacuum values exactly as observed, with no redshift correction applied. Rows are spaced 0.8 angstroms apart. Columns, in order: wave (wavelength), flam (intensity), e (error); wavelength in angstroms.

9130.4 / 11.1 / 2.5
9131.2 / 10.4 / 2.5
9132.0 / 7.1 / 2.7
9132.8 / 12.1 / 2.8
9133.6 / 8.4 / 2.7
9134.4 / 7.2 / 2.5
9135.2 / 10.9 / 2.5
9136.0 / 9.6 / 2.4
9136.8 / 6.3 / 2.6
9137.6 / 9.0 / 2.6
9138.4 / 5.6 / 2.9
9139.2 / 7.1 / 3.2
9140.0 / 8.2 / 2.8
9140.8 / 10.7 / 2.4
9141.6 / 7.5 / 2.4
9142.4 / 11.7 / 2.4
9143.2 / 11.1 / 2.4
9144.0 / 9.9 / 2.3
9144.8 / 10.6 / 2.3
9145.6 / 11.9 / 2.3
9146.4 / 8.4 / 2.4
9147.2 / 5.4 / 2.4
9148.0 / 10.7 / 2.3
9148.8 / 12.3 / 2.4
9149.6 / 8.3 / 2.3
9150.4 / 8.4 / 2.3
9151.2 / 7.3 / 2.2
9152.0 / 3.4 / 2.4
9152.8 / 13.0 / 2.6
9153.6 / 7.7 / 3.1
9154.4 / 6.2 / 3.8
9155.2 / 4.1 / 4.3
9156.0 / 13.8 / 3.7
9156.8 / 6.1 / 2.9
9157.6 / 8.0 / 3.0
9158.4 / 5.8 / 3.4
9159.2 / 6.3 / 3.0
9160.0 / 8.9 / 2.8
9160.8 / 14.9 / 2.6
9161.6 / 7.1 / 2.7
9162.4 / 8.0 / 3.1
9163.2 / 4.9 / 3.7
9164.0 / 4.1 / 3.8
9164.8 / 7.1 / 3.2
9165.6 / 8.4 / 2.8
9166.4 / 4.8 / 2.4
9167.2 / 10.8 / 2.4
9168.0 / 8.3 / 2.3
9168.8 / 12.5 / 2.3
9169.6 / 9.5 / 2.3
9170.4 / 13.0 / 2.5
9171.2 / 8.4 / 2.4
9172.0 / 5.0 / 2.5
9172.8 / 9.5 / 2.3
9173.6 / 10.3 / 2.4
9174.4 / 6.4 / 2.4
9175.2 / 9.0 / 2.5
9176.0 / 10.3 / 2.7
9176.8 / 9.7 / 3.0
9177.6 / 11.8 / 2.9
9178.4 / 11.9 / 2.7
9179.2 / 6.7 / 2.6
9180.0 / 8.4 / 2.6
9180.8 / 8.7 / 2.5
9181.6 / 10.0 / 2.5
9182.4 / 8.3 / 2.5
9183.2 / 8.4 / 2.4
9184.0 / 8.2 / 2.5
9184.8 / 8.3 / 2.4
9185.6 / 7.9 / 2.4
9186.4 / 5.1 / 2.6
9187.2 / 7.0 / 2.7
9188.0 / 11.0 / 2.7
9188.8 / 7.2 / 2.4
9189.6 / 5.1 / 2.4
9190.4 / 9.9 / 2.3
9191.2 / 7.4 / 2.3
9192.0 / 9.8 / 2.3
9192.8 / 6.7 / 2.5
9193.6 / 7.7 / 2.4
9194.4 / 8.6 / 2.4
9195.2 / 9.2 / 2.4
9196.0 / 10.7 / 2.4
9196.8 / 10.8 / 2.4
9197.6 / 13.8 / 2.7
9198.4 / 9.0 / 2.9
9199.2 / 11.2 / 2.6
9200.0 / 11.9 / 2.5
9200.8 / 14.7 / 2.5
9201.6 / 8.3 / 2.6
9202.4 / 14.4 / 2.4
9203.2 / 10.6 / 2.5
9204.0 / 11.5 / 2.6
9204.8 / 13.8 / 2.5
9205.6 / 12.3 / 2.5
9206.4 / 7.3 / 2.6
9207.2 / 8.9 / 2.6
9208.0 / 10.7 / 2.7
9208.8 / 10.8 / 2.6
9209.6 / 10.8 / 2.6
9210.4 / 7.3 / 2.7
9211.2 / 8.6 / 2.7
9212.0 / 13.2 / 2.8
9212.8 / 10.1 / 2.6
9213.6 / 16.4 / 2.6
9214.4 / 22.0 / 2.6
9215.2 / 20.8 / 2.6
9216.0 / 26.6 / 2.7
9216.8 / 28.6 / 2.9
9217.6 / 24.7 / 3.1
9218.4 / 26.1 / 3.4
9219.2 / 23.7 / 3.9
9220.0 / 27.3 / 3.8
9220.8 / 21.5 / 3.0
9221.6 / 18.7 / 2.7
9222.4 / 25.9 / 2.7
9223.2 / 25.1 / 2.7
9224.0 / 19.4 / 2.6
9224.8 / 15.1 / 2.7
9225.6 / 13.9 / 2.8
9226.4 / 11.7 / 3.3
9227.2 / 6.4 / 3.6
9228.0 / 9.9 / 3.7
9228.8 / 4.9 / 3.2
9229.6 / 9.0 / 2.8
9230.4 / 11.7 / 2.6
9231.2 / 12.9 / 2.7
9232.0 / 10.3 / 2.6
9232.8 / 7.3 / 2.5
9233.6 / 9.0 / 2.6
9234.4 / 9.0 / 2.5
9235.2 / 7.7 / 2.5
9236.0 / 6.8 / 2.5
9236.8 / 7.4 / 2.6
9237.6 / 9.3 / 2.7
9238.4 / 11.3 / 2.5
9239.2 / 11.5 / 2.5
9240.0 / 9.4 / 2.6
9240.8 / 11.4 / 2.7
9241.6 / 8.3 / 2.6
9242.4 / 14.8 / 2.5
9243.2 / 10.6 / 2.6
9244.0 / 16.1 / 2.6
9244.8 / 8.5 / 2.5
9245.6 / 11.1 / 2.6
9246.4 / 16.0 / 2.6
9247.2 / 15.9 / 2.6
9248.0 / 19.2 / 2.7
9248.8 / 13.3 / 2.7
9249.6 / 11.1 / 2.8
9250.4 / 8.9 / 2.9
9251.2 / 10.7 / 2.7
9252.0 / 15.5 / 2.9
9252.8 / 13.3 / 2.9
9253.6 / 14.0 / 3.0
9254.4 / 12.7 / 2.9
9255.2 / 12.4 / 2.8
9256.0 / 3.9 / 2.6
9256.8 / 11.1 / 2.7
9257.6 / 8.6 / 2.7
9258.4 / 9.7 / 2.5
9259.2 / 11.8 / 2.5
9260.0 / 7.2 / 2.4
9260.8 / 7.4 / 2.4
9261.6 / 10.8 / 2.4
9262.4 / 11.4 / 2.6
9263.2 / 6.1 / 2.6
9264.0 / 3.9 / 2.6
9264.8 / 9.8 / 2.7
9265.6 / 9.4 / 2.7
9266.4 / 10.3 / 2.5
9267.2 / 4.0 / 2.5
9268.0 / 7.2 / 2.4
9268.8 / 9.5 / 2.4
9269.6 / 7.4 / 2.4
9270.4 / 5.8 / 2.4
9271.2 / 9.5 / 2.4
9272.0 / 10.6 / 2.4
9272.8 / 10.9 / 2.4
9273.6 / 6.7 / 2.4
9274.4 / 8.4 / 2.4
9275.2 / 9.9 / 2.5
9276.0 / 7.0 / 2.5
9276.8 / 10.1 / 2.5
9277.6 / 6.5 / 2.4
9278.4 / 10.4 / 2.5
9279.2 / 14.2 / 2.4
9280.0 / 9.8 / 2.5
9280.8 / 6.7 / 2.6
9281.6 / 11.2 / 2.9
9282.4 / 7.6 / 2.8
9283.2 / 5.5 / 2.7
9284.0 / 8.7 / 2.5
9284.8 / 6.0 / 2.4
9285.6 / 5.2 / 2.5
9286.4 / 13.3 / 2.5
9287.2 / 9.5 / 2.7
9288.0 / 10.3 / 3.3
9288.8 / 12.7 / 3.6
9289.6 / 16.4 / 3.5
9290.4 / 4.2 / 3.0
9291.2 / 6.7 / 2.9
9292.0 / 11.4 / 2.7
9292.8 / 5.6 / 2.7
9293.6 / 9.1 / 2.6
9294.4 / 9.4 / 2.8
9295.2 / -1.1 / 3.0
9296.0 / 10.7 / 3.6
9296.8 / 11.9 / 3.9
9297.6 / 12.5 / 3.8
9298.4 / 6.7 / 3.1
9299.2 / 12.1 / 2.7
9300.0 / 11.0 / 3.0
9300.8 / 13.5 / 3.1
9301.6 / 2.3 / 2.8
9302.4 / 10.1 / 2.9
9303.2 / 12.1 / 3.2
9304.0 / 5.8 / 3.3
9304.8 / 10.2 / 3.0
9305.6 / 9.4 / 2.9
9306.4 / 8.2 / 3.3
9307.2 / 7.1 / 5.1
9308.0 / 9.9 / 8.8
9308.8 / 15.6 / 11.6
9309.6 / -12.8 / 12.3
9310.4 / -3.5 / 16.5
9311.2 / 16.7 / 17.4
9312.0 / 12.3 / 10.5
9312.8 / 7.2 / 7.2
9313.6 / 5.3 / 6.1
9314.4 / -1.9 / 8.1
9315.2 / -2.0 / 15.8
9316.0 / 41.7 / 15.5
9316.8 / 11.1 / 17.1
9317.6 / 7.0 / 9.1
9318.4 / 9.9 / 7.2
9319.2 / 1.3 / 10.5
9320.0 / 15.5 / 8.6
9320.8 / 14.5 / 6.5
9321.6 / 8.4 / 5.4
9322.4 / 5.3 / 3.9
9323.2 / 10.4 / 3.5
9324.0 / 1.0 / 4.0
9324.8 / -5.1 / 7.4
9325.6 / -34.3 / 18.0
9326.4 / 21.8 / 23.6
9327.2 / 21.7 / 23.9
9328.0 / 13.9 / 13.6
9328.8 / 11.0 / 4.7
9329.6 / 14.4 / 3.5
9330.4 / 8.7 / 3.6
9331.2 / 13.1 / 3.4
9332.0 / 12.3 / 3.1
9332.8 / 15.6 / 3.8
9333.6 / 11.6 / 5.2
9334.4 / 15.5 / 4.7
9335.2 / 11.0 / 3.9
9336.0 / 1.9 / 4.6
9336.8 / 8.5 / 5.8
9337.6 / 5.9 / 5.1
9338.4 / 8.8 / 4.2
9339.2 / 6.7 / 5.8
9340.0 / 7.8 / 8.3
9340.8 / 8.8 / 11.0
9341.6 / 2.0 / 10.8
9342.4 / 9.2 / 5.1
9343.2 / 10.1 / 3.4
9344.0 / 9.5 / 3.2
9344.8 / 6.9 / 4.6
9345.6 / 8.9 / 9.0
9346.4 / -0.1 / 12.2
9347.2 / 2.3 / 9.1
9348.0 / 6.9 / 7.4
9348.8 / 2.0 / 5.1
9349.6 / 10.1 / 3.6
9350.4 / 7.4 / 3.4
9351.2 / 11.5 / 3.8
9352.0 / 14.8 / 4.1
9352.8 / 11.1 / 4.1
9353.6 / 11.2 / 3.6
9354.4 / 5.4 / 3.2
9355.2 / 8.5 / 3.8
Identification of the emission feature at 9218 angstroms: Halpha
